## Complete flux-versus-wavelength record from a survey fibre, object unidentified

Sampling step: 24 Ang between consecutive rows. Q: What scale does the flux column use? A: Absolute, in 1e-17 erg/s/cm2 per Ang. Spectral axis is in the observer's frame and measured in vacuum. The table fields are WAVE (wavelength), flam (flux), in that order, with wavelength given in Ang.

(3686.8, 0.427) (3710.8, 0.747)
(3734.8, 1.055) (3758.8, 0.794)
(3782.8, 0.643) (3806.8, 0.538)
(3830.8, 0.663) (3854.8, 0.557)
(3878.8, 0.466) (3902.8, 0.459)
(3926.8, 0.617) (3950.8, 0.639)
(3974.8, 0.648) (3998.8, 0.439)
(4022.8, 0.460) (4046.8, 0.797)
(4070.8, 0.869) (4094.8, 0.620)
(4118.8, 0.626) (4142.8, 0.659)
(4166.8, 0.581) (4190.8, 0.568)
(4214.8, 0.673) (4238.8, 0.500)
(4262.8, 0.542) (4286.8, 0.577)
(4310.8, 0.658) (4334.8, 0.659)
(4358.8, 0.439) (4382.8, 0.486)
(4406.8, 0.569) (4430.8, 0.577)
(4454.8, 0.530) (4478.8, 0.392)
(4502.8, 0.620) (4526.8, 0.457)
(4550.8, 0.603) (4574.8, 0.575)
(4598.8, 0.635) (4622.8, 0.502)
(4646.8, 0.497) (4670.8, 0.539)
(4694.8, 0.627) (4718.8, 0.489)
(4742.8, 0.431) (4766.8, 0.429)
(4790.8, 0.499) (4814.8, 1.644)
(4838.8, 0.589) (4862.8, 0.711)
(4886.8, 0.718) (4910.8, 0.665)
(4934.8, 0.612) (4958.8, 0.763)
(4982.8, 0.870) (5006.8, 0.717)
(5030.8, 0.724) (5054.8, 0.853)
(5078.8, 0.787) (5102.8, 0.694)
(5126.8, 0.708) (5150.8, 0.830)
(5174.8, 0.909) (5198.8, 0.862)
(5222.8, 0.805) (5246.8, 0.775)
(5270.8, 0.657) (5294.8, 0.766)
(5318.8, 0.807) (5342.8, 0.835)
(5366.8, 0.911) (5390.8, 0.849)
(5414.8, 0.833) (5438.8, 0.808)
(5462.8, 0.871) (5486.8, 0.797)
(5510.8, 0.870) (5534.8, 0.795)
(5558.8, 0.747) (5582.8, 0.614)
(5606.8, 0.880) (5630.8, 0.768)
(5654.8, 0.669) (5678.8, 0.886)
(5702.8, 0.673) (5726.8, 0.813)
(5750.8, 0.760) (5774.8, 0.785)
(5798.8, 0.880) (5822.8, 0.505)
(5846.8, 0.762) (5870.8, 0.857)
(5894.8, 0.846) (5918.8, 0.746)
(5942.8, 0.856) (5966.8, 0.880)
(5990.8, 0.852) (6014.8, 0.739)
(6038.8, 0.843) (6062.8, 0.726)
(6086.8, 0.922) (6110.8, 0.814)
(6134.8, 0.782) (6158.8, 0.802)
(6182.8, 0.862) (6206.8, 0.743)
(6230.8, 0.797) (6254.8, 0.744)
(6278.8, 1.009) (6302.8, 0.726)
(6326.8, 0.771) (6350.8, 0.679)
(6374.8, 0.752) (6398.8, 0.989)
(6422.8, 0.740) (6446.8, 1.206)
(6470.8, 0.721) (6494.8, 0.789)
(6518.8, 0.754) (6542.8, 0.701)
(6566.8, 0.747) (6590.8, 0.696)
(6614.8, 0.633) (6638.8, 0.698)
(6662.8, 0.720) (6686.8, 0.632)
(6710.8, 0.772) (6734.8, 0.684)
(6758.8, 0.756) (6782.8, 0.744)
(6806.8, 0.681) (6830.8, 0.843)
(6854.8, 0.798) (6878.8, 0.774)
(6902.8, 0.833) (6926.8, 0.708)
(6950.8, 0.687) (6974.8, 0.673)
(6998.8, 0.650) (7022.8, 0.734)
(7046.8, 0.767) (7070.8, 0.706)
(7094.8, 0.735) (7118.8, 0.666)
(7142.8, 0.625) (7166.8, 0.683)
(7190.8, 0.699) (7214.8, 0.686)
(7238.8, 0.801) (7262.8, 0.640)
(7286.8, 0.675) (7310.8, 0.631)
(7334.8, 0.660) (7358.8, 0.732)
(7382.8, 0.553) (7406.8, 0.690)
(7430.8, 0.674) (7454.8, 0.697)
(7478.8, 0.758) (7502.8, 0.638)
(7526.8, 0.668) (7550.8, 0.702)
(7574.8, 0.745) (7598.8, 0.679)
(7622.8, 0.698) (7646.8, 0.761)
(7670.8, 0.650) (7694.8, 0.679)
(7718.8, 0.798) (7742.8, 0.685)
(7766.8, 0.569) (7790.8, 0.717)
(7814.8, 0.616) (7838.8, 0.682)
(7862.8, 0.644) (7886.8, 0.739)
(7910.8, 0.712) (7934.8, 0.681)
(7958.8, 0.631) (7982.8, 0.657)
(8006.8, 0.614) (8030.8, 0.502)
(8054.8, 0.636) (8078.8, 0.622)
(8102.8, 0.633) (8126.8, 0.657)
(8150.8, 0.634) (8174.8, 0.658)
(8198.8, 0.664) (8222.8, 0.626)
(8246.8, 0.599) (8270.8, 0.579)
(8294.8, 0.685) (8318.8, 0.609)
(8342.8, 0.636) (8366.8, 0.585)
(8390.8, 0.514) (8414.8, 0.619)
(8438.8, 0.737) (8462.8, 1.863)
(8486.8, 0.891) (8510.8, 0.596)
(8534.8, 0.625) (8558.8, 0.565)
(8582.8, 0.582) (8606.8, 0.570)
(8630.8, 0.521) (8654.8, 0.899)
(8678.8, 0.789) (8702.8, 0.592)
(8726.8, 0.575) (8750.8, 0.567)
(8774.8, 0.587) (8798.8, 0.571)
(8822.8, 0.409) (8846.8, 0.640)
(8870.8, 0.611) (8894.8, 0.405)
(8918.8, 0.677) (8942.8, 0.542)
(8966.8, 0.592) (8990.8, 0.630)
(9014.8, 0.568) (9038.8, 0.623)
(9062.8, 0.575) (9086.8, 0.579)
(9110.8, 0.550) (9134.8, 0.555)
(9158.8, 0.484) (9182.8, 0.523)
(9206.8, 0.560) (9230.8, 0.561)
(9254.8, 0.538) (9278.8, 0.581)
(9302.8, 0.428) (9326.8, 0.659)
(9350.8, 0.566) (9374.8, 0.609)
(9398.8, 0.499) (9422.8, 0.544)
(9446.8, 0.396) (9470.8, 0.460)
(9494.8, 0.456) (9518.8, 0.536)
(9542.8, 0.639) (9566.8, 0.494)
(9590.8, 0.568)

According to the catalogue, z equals 0.289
